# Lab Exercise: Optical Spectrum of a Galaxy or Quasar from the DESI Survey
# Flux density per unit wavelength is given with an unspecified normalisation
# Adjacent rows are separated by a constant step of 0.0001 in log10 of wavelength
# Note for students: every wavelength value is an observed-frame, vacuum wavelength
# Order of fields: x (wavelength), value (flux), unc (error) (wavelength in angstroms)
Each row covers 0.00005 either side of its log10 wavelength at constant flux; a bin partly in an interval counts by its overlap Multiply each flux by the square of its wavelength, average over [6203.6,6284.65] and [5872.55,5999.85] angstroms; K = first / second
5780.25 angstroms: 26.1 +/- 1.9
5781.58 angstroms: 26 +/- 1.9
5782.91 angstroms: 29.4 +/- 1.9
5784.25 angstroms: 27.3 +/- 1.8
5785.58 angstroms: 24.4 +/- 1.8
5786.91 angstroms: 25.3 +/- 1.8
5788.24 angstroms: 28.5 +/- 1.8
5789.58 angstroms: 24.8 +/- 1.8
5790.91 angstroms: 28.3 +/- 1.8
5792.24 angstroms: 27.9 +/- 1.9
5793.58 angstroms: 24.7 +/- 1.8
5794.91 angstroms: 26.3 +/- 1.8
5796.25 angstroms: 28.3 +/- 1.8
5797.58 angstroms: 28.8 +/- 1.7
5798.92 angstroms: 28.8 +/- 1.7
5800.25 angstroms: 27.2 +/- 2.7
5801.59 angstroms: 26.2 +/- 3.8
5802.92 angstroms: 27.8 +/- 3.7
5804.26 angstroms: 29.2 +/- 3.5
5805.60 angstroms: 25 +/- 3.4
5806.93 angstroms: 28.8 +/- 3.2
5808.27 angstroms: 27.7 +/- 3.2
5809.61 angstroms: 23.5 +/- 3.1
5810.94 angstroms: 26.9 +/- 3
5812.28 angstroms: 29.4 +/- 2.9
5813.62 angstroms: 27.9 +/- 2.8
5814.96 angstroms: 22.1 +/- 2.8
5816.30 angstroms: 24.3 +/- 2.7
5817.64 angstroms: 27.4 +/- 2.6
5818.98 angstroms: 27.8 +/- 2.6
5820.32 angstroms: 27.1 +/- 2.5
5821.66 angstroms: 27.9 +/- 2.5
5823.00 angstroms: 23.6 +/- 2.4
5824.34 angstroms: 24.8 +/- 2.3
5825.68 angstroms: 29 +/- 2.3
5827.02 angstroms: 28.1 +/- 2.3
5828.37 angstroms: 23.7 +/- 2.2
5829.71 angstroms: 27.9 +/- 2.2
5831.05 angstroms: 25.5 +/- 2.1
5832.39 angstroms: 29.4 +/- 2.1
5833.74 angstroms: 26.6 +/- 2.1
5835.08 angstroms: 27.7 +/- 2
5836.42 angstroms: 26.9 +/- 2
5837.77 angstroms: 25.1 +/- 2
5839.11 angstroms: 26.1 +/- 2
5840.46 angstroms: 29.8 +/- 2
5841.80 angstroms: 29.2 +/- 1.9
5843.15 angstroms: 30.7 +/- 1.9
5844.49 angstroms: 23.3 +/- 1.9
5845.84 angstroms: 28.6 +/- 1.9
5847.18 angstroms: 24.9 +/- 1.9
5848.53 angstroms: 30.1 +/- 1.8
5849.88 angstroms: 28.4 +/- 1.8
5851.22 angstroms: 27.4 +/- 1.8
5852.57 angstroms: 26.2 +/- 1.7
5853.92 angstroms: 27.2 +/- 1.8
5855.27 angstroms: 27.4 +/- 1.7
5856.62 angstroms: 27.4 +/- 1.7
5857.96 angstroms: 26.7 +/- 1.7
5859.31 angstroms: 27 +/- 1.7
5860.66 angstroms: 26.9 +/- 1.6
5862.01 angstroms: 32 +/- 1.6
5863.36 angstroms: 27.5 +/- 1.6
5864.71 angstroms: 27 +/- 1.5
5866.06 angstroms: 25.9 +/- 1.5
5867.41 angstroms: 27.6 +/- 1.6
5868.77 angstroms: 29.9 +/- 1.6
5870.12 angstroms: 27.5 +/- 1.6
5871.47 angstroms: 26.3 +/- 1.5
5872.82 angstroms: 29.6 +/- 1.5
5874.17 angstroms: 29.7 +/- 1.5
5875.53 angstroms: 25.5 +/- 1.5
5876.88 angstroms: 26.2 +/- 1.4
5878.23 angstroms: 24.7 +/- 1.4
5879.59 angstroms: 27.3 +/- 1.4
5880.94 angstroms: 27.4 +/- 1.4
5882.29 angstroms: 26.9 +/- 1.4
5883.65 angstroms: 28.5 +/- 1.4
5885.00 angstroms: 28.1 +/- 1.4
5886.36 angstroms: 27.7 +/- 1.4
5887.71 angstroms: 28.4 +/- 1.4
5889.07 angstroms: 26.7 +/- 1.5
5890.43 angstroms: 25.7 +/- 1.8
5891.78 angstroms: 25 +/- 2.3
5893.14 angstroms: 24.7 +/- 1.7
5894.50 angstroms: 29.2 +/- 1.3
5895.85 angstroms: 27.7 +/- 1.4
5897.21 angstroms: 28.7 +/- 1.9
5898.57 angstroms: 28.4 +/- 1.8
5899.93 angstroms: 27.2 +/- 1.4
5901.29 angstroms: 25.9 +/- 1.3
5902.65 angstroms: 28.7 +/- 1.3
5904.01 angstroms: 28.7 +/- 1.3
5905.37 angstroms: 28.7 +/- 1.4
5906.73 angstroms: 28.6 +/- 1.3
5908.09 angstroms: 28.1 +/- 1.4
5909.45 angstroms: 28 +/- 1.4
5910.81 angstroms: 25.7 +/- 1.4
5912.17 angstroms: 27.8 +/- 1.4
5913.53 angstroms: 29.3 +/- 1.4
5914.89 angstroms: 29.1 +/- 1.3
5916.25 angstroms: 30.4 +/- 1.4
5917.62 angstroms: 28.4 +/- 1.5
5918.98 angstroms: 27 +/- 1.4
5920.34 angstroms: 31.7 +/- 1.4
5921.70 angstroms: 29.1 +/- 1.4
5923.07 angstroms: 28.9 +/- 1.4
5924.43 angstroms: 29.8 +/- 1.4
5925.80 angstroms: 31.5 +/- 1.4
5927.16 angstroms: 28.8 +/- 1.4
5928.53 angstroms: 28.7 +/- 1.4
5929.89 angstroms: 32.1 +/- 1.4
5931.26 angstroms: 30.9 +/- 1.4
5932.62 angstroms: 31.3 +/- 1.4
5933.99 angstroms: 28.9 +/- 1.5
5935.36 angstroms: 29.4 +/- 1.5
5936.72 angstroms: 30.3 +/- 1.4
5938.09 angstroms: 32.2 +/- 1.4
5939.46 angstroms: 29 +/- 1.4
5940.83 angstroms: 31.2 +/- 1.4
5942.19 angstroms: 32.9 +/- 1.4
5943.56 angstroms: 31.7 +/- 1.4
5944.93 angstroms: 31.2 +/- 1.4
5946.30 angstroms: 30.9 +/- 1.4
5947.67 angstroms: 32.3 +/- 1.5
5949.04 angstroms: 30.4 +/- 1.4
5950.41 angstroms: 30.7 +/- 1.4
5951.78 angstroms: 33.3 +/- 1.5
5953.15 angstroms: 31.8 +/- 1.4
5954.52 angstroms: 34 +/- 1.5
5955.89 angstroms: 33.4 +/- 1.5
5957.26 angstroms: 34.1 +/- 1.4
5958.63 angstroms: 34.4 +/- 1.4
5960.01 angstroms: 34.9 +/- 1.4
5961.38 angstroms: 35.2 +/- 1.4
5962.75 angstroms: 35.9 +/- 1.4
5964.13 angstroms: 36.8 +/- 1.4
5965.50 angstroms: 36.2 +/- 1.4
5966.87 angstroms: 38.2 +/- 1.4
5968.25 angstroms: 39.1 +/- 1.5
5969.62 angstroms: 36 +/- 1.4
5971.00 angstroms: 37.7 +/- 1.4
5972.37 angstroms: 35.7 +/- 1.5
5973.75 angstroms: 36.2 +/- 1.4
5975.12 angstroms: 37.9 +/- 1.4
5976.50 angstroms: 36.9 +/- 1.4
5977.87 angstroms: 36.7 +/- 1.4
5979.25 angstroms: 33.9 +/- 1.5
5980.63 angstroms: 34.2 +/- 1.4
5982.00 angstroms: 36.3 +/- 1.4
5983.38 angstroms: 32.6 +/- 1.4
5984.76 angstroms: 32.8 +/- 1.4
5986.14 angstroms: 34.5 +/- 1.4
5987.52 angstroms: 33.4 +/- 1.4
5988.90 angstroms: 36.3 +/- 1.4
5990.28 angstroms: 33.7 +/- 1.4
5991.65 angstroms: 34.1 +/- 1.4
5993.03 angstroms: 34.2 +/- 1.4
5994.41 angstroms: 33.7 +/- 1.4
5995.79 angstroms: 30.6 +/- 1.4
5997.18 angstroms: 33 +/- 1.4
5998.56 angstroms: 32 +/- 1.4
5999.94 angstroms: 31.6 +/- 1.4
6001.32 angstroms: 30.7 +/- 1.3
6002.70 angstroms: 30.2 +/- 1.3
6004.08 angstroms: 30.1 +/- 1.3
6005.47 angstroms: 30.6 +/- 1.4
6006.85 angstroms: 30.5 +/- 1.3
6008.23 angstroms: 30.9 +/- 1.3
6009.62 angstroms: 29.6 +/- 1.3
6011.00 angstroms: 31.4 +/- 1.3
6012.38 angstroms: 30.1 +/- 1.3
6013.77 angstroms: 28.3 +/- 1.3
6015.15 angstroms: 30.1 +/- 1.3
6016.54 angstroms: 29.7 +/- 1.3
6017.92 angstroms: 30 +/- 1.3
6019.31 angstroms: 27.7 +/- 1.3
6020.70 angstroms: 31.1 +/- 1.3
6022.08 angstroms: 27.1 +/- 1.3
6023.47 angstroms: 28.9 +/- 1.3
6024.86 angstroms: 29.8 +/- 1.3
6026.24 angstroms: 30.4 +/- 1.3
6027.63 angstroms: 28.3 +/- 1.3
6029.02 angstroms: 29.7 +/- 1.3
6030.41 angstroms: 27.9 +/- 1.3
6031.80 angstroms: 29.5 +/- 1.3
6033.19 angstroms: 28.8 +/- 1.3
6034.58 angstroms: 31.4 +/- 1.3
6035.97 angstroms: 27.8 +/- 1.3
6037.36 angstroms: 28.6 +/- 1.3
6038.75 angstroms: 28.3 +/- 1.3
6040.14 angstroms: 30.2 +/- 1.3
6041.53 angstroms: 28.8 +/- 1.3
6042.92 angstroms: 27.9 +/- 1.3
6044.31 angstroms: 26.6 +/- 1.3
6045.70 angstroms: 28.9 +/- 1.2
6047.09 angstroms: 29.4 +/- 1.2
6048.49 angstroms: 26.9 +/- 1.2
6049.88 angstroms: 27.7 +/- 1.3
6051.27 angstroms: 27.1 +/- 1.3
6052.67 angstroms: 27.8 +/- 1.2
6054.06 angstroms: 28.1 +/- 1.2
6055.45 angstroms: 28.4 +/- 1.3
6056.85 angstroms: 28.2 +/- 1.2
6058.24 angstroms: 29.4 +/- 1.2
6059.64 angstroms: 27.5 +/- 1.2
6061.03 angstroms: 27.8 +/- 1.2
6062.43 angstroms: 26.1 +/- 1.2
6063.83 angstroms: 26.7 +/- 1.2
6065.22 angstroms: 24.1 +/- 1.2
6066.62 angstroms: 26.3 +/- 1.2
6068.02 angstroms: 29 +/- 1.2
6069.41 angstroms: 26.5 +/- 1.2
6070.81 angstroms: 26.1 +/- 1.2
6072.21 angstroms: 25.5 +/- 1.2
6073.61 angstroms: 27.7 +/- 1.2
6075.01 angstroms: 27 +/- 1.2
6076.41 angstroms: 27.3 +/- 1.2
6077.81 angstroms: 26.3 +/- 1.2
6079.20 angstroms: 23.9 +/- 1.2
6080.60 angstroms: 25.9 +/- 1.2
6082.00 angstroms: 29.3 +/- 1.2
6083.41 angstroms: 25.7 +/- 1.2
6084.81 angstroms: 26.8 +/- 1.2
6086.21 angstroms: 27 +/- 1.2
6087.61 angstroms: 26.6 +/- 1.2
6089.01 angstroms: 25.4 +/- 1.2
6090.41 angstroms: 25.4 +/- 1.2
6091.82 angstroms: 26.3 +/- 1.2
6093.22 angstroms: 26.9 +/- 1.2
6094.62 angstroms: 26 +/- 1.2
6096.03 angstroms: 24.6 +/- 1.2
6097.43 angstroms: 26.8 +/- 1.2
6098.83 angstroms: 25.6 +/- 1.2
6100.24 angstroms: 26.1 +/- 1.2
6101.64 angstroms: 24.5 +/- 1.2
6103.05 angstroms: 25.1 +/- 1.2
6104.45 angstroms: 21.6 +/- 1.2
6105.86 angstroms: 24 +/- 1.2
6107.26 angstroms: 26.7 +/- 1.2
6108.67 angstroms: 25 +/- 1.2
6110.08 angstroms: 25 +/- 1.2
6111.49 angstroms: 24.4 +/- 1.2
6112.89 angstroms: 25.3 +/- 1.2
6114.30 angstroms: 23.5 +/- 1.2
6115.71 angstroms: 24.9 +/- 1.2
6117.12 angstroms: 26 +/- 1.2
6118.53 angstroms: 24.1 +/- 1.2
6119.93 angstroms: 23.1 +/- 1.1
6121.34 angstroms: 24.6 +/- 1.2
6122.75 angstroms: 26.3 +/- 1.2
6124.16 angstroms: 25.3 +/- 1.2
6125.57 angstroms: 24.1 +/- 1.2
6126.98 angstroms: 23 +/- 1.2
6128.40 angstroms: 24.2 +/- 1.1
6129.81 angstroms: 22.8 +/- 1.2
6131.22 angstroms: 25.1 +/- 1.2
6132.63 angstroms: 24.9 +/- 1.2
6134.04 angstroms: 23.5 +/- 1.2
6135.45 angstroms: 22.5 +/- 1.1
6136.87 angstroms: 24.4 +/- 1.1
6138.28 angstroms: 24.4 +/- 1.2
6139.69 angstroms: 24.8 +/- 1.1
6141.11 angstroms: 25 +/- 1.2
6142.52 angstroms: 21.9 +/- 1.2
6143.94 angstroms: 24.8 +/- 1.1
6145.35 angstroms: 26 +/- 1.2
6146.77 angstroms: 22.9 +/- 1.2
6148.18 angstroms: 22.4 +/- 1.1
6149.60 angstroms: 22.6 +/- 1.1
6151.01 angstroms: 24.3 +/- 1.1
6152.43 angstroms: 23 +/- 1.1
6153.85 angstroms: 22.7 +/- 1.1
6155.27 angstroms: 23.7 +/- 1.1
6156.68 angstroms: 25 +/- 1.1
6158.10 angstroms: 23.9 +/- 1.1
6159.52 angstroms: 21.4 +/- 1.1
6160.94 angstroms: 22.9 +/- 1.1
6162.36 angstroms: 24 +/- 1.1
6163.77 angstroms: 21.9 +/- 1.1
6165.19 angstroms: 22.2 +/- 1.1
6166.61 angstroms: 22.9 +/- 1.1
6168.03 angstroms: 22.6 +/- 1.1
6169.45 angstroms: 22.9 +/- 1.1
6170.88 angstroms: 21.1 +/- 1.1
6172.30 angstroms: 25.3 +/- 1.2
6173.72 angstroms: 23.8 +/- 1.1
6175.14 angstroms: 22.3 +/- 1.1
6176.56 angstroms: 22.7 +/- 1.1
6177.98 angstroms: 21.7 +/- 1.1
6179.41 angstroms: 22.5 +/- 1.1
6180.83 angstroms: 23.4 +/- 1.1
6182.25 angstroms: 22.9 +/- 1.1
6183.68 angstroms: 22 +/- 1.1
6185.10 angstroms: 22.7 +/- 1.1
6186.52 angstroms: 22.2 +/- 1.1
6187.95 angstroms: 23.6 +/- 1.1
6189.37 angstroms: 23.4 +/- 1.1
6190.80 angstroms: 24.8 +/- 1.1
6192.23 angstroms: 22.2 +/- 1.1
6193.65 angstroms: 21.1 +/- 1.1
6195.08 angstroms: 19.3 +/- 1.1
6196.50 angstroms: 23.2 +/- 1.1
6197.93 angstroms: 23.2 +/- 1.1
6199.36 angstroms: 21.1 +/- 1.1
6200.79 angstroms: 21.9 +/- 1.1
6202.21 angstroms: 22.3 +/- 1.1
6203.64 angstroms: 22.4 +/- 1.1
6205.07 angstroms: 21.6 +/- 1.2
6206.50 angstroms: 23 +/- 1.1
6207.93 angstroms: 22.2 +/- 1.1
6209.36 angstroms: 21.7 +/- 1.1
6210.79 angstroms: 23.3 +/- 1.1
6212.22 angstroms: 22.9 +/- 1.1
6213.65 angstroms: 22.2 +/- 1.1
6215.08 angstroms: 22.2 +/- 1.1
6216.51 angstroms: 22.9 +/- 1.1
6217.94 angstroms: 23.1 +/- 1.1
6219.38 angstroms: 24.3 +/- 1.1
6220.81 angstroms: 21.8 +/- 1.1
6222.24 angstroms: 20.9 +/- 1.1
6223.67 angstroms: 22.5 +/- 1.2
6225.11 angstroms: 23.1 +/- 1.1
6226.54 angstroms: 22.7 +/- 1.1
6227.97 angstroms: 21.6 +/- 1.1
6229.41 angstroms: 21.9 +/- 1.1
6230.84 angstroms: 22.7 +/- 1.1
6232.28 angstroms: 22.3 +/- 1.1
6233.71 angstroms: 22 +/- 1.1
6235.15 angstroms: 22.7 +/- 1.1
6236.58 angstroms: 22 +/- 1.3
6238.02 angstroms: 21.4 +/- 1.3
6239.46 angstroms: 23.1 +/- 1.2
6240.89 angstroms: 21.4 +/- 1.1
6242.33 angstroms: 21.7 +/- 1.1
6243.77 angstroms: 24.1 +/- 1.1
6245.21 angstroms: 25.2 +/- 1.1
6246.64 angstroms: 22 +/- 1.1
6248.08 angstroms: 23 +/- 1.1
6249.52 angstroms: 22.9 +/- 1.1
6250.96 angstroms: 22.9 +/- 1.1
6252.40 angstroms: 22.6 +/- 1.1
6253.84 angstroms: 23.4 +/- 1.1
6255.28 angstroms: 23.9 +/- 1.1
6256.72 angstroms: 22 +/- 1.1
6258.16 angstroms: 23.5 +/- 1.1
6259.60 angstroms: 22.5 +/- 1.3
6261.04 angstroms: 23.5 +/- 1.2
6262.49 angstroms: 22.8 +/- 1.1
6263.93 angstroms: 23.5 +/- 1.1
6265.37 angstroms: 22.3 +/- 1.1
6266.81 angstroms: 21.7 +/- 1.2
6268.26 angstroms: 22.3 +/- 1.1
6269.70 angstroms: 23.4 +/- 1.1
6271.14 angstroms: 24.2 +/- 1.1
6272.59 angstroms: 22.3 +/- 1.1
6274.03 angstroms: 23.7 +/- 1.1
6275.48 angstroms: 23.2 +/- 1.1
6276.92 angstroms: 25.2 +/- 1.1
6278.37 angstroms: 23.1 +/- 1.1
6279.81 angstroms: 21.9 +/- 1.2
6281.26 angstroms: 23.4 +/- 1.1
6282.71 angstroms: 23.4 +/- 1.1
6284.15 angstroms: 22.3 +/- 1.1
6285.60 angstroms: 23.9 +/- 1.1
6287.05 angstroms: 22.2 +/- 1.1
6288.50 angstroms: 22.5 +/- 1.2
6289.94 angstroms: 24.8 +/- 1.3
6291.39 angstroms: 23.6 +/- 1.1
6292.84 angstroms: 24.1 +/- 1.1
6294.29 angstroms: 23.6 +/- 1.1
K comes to 0.8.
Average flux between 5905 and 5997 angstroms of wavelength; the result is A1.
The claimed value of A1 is 32.4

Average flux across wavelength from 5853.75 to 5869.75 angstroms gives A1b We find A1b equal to 27.7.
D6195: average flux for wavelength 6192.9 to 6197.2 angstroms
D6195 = 21.2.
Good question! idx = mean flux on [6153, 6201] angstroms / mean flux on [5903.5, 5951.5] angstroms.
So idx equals 0.76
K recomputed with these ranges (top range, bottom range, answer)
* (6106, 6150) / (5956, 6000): 0.73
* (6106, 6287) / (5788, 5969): 0.89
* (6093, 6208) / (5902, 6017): 0.79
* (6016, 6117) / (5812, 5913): 1.06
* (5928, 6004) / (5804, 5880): 1.28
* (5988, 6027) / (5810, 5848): 1.22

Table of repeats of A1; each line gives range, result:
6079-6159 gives 24.7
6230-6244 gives 22.3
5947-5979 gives 35.1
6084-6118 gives 25.4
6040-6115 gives 26.5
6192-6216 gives 22.1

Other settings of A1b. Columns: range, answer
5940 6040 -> 32.3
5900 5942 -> 29.3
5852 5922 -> 27.7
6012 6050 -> 28.9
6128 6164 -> 23.7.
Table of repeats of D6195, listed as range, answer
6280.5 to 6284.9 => 23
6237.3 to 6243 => 21.9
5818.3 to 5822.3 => 27.6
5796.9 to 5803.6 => 27.8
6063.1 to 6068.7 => 26.5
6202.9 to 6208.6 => 22.3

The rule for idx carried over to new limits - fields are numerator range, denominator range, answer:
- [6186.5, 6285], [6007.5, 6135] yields 0.84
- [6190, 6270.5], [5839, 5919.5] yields 0.82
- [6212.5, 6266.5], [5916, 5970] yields 0.71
